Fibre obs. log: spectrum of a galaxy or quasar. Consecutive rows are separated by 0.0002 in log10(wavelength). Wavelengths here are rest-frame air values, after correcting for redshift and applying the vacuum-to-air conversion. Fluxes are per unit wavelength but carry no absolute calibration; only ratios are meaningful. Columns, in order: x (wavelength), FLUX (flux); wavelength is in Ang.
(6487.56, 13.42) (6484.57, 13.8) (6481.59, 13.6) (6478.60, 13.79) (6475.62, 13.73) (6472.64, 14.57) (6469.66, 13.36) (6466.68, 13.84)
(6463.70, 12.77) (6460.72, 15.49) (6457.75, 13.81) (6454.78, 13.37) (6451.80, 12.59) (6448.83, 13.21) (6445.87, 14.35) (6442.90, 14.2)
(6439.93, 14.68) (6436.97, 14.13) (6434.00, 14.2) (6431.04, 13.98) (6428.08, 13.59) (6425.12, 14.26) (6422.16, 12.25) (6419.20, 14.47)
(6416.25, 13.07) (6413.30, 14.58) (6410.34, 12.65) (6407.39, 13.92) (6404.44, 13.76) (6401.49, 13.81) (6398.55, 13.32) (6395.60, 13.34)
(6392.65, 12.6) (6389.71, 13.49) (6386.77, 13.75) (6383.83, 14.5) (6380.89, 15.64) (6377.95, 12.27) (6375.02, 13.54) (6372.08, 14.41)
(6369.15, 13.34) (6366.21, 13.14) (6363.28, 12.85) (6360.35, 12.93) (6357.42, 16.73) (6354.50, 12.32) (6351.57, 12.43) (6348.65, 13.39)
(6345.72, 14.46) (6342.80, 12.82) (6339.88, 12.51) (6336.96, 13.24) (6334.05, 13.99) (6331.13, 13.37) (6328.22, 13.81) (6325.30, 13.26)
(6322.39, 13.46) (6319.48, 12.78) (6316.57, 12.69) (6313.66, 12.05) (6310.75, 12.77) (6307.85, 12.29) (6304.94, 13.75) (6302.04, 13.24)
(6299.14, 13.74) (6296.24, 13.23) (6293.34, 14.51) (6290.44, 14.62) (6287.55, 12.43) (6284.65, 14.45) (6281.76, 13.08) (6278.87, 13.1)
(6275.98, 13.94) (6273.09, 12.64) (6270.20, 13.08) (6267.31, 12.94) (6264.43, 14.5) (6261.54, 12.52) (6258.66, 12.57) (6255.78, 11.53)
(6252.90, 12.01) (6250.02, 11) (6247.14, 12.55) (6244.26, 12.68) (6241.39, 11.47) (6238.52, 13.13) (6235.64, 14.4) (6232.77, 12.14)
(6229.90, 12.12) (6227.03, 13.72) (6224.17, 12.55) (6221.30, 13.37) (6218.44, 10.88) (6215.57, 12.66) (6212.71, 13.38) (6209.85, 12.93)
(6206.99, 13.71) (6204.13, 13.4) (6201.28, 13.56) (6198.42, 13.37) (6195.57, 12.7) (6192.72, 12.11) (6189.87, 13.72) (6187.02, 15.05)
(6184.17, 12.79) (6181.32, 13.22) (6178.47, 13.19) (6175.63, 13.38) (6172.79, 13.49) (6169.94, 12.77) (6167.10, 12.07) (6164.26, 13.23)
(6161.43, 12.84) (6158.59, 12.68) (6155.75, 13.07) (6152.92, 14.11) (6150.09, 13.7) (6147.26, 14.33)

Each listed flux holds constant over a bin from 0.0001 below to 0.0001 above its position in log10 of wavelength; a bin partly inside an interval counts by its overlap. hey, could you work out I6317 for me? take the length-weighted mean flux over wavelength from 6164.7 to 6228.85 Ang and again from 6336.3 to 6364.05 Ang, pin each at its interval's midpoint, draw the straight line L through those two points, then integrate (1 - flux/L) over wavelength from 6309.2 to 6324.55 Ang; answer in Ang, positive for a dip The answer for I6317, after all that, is 0.63 Ang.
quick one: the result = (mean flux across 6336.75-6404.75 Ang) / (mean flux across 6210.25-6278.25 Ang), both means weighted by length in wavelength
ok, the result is 1.1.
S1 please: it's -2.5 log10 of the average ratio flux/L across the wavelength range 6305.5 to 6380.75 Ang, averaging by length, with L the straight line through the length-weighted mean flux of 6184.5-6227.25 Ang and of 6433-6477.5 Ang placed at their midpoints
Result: 0.02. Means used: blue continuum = 13.1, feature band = 13.3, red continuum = 13.9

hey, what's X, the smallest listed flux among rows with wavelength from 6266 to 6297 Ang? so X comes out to 12.43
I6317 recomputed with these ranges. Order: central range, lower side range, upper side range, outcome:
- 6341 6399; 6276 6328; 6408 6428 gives -0.5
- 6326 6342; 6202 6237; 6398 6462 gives 0.1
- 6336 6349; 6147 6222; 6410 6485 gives 0.3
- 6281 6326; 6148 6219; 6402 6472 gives 0.6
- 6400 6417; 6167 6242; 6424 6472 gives 0.1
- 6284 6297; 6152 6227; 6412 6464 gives -0.4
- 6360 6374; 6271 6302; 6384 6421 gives 0.2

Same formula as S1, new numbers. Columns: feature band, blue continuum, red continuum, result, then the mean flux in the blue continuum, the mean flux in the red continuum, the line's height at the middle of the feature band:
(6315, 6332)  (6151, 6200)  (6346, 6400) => 0.02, 13.2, 13.6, 13.5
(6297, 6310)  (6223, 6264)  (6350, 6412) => -0.02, 12.5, 13.6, 13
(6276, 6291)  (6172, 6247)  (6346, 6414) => -0.02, 13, 13.6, 13.3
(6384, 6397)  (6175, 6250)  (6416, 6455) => 0.02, 13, 13.8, 13.6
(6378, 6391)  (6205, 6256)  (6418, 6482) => -0.05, 12.6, 13.8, 13.5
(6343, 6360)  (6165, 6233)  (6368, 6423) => -0.02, 13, 13.6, 13.5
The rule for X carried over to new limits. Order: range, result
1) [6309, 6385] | 12.05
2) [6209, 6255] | 10.88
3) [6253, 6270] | 11.53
